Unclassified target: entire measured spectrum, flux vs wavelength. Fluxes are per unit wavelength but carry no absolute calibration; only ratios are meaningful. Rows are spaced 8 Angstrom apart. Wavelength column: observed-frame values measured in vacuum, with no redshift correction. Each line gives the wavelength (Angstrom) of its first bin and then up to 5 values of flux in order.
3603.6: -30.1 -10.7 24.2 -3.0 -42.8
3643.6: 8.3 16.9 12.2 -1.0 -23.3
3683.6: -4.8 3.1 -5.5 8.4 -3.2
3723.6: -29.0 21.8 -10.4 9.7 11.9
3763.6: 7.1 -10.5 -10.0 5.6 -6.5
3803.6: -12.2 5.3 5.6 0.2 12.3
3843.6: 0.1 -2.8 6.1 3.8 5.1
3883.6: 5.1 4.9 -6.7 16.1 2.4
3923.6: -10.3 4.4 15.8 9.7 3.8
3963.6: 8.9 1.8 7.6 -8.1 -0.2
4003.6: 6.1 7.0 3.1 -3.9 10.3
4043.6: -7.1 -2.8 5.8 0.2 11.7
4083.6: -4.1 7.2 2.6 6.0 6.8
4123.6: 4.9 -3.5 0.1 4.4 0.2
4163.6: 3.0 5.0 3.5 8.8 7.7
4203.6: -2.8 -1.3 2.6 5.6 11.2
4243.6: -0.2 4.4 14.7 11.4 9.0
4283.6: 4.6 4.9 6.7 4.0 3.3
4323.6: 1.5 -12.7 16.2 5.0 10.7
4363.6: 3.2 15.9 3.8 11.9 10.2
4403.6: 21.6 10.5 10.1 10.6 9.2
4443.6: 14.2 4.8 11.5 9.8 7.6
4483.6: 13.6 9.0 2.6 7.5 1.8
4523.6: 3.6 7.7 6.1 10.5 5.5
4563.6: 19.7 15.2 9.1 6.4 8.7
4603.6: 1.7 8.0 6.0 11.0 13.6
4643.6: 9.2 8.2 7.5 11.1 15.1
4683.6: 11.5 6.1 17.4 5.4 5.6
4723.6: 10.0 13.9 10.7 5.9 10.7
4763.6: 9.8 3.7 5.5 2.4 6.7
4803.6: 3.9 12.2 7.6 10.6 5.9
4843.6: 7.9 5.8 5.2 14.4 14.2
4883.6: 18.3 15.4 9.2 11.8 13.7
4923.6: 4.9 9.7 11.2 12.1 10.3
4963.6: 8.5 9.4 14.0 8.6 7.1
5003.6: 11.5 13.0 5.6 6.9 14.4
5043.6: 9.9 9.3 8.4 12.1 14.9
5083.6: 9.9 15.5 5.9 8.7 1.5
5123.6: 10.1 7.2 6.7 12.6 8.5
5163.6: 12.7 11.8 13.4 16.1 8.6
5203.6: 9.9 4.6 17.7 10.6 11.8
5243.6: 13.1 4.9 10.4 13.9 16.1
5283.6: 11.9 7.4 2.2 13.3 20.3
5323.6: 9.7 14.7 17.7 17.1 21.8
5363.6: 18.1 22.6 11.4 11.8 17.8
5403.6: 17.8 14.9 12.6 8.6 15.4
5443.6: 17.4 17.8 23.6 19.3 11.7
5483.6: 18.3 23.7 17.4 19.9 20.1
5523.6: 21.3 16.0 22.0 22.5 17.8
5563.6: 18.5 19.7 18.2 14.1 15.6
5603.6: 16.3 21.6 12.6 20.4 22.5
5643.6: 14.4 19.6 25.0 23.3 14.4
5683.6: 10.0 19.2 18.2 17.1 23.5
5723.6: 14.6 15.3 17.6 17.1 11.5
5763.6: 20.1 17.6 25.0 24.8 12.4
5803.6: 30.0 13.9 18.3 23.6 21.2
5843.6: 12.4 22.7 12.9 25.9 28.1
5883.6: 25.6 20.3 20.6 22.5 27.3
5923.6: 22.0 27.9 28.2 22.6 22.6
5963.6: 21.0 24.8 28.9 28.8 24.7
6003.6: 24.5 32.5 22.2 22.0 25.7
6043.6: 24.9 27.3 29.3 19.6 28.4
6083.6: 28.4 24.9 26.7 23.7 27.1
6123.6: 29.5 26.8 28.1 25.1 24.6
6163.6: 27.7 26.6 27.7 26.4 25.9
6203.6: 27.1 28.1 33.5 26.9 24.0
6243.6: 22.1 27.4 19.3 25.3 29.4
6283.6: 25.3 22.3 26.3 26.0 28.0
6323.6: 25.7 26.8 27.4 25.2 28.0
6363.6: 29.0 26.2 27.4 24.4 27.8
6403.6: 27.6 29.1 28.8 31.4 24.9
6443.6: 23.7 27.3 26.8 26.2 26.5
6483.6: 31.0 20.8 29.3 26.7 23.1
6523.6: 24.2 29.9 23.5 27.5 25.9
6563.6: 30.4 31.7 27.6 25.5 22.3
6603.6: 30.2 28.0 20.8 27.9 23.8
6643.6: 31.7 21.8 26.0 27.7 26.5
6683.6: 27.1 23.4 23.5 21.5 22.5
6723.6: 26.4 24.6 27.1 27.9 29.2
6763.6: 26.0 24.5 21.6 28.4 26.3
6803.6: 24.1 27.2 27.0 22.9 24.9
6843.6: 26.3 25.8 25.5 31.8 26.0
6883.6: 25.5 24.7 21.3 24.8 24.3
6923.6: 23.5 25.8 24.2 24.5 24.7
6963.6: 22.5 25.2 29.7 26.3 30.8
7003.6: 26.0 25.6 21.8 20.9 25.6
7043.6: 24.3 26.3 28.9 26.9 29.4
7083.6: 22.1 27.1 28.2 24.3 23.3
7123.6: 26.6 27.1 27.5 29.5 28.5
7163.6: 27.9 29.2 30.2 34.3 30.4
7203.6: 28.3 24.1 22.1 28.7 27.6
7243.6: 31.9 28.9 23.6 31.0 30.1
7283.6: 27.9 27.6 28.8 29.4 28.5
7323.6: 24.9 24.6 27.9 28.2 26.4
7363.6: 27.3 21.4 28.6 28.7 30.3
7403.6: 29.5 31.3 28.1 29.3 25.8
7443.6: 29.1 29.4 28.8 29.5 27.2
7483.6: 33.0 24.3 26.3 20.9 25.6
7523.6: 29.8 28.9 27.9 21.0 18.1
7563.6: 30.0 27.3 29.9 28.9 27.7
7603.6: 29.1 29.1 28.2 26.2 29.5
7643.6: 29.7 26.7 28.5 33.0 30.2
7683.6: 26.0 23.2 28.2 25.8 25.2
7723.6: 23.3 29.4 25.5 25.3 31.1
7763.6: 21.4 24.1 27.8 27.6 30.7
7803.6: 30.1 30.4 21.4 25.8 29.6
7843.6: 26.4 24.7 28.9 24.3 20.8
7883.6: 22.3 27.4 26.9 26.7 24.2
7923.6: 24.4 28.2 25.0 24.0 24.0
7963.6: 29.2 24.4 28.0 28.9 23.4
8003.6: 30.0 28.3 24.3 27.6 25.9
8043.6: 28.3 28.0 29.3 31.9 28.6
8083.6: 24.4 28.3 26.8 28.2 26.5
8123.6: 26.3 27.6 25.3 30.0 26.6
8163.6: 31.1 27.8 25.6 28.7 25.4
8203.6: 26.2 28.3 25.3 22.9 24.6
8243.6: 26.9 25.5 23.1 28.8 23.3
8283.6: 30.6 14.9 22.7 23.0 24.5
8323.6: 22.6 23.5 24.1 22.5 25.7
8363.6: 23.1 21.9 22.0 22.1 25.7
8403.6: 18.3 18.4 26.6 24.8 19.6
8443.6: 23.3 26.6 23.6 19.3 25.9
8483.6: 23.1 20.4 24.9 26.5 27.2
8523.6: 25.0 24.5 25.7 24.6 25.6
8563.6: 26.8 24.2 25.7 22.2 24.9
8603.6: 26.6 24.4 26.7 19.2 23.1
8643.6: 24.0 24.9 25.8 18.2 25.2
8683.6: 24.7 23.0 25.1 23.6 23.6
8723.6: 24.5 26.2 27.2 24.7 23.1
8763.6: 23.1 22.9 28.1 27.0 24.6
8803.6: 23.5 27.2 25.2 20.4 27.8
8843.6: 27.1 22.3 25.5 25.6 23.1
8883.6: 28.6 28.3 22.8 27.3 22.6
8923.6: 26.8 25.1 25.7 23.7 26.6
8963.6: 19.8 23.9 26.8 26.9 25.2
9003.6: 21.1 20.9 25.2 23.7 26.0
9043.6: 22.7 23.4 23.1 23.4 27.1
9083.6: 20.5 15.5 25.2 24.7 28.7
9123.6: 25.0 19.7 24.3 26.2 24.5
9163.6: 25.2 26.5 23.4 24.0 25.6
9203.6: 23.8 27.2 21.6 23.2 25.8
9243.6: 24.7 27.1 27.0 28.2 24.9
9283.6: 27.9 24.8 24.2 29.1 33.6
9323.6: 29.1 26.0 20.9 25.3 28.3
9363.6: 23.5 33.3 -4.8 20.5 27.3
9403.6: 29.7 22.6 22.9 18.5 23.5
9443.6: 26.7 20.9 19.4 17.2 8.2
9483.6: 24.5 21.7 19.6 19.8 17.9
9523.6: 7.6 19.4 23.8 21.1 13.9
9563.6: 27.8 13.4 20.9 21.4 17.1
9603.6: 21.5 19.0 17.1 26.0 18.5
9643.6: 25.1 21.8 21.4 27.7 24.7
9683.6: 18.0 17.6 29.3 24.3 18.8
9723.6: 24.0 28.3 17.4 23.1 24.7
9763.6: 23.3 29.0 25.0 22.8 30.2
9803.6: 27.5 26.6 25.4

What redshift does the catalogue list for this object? 0.33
